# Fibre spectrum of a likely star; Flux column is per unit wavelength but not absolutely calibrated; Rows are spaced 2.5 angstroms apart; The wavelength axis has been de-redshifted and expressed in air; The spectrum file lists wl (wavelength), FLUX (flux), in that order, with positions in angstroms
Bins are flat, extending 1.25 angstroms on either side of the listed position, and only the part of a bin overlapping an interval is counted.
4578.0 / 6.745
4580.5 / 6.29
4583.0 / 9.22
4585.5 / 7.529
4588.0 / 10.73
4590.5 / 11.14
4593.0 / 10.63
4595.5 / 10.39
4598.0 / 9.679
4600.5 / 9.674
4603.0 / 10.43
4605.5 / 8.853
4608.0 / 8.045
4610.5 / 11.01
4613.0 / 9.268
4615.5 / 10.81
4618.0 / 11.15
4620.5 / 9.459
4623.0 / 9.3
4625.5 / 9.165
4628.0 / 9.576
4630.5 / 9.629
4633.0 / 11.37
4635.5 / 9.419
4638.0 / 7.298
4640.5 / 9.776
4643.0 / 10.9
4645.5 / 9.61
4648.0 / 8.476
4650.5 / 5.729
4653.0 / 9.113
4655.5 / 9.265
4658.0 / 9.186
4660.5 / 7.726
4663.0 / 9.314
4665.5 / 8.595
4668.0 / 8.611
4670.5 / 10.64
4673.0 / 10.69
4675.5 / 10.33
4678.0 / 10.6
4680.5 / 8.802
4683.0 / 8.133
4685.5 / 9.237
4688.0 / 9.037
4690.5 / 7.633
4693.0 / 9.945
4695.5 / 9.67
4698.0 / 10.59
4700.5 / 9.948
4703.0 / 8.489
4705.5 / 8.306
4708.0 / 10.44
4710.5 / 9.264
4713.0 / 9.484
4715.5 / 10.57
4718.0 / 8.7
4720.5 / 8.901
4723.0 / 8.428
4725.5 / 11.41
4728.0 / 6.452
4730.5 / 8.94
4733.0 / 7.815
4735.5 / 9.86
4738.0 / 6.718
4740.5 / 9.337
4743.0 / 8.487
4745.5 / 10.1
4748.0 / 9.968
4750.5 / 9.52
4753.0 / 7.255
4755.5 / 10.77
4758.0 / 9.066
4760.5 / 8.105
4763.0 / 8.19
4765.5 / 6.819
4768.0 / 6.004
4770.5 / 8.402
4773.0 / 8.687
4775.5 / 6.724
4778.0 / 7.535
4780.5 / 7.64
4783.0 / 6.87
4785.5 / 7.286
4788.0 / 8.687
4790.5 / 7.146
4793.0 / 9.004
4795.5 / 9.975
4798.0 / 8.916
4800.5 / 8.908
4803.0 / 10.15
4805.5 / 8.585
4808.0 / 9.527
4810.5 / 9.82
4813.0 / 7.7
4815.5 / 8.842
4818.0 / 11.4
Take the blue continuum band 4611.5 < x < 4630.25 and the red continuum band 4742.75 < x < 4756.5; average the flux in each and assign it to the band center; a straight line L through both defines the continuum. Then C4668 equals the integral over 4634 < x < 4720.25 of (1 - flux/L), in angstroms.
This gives 3.64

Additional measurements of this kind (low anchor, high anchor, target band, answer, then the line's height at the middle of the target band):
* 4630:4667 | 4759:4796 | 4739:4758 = -2.95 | 8.05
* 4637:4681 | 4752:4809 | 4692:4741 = -2.30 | 8.74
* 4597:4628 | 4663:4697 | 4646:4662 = 2.00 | 9.52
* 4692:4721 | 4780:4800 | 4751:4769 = 1.23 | 8.71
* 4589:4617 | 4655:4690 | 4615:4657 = 1.19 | 9.66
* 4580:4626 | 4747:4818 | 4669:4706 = -1.50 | 9.12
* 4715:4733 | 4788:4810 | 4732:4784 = 3.91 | 8.97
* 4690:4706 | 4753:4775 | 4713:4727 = -0.93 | 8.94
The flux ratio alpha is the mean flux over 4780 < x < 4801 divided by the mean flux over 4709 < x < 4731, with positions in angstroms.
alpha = 0.9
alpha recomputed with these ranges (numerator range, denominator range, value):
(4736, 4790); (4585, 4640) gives 0.84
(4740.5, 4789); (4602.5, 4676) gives 0.88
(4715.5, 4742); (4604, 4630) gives 0.90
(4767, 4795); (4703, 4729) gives 0.84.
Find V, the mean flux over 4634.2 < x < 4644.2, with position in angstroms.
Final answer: 9.35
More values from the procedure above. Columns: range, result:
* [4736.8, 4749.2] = 8.93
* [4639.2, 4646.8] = 10.1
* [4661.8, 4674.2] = 9.57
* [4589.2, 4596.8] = 10.7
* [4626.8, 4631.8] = 9.62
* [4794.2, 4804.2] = 9.48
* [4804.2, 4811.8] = 9.31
